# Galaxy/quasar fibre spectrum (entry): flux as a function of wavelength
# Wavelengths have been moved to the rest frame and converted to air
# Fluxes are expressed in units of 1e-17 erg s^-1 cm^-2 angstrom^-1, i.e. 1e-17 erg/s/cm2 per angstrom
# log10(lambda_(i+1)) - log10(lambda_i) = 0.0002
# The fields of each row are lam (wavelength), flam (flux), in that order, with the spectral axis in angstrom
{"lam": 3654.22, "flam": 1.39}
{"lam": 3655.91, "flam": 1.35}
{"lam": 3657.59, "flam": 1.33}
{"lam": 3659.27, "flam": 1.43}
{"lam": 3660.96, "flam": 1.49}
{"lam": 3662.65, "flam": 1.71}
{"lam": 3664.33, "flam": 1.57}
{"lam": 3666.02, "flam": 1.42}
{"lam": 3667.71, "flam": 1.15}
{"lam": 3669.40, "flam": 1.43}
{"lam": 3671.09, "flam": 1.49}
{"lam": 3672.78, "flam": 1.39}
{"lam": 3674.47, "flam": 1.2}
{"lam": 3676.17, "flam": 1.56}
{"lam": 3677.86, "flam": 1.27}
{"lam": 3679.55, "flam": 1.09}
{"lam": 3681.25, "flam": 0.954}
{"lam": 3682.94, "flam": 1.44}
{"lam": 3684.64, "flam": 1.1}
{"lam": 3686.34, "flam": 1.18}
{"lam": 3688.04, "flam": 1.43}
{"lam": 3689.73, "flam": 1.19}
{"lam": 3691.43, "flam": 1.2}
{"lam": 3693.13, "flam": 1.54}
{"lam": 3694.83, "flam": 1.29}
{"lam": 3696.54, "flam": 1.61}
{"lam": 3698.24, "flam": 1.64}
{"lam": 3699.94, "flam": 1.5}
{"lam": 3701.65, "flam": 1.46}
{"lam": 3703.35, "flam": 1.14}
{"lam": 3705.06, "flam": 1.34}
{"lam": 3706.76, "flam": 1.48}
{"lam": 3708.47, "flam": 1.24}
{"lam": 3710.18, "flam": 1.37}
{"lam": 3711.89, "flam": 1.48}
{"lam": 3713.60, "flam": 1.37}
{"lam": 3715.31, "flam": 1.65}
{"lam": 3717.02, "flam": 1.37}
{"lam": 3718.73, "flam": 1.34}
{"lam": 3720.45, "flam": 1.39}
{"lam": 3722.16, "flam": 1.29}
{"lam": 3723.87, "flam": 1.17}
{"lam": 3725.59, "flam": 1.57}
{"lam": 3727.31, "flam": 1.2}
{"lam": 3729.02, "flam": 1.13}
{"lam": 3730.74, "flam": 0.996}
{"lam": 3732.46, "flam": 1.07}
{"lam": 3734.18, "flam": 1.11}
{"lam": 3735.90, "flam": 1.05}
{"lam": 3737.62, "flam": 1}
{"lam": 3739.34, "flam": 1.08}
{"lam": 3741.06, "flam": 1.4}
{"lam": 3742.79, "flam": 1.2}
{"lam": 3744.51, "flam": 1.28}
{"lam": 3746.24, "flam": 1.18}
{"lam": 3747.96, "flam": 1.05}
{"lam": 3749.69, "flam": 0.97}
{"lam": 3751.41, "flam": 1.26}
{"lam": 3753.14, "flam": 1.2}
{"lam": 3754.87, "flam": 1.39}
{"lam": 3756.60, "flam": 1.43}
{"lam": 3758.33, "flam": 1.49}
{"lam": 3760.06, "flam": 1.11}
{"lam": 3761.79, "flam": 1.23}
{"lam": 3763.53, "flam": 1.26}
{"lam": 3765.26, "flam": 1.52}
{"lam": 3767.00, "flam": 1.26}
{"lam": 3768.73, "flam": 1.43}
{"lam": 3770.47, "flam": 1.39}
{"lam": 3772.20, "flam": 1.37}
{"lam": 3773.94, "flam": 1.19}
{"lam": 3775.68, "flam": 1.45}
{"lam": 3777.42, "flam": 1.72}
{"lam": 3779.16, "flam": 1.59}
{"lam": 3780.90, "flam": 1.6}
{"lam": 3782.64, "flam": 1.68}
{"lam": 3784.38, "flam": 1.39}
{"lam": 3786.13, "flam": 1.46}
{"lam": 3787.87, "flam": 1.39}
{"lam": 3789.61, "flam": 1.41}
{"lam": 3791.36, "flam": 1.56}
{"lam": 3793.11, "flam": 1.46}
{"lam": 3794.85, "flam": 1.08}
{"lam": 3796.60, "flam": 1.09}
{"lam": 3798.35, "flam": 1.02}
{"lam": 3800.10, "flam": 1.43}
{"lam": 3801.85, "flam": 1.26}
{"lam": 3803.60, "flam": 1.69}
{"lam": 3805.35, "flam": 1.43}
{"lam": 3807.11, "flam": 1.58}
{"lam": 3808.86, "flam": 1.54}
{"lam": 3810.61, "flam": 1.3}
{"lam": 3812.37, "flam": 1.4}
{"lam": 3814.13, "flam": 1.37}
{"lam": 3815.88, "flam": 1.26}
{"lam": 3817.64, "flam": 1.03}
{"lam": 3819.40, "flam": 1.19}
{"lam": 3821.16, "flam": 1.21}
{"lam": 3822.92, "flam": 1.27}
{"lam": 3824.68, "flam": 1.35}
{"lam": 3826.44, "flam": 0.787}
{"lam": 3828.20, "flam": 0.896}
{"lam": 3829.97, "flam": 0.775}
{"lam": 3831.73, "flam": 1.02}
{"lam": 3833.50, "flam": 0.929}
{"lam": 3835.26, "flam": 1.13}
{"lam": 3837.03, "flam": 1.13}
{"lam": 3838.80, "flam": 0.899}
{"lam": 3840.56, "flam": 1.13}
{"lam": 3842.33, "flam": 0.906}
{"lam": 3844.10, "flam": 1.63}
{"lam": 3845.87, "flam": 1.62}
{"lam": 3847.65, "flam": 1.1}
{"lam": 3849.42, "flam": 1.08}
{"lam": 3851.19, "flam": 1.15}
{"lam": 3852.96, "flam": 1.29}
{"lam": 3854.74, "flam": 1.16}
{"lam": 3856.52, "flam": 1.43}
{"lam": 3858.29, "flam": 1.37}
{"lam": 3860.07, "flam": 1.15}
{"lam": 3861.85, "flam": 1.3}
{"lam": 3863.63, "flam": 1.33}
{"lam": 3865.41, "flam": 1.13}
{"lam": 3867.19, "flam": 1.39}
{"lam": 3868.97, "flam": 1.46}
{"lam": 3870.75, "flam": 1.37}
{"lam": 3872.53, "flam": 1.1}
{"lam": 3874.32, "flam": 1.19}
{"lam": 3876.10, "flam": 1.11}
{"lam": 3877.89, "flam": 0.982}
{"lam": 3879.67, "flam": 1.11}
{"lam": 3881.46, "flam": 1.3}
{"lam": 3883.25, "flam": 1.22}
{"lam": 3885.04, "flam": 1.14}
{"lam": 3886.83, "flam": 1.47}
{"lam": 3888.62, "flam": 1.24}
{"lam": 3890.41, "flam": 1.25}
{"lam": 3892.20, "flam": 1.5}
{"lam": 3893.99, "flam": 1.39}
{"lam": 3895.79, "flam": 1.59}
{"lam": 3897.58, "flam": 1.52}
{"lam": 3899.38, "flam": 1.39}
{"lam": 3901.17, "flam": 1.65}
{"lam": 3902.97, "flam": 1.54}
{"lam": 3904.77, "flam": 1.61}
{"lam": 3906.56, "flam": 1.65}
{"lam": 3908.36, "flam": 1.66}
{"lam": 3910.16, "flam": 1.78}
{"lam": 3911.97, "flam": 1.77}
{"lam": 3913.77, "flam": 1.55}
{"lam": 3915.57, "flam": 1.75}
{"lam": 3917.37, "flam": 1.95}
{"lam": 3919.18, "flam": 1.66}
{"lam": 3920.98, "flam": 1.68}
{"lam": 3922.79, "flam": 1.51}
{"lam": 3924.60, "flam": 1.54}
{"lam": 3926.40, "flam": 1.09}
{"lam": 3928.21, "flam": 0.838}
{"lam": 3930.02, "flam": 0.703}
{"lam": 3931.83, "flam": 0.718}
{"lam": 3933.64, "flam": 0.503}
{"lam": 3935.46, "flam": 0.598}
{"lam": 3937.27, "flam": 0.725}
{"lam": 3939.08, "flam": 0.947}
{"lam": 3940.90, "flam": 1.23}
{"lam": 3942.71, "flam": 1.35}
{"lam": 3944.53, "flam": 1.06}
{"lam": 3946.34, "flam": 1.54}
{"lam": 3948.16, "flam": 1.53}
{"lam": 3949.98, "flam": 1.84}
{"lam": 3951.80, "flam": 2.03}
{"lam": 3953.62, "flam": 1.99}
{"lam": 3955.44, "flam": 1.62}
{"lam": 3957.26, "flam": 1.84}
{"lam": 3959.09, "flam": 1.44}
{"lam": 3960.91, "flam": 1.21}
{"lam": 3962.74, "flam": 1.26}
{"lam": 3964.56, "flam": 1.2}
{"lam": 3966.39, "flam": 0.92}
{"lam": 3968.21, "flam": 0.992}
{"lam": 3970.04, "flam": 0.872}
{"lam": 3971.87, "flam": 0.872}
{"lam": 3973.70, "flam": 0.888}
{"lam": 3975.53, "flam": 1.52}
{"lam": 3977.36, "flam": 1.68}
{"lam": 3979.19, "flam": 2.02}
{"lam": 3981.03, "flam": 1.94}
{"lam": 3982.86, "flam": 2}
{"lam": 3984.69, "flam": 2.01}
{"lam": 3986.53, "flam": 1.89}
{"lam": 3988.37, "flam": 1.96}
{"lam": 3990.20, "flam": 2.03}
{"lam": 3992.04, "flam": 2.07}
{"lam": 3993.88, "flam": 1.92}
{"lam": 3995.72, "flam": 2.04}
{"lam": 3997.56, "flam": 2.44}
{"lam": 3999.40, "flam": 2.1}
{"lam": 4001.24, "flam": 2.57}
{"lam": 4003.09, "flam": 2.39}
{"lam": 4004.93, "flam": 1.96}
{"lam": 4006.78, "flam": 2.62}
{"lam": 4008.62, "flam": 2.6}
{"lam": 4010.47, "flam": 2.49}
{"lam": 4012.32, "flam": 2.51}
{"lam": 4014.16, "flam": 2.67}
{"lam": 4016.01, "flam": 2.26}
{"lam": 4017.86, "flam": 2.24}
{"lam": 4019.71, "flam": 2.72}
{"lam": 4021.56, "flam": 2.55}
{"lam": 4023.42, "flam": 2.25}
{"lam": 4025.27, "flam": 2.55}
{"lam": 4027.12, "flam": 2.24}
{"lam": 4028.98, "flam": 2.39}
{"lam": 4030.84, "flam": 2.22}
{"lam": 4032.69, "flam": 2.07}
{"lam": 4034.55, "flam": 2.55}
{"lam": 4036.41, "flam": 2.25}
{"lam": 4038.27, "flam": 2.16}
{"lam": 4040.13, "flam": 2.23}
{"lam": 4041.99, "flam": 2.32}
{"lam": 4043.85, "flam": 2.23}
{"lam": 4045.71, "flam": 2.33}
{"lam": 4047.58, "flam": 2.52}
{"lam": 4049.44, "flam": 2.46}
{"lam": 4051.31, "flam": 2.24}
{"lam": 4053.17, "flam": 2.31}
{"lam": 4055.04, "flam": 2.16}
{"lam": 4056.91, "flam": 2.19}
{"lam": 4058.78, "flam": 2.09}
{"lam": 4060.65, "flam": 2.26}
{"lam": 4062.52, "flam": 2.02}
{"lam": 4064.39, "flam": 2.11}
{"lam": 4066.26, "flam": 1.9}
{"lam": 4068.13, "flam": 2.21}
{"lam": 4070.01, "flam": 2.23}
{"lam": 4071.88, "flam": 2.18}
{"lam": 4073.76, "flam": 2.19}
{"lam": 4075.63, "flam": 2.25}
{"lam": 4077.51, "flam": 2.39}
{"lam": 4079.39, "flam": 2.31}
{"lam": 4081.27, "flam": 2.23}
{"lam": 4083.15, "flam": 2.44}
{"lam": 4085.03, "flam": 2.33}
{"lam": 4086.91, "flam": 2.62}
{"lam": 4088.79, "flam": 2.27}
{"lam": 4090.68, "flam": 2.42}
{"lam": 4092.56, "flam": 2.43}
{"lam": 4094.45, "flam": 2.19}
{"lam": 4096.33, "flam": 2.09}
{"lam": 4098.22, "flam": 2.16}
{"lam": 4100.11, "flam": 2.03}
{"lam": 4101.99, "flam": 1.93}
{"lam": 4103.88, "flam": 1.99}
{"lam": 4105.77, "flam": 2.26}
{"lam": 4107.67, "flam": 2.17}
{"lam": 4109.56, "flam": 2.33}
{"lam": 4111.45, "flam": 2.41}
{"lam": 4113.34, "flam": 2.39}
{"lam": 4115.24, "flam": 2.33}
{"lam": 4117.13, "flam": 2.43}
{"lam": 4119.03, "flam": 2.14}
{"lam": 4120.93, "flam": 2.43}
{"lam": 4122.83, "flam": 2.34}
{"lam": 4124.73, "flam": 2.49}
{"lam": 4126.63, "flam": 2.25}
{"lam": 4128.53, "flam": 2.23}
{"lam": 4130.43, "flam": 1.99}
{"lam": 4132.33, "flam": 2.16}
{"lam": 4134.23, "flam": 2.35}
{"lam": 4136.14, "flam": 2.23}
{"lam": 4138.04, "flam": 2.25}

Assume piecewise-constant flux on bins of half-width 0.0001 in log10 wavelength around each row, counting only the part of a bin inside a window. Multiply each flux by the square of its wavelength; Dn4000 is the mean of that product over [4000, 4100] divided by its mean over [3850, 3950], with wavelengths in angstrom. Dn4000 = 1.89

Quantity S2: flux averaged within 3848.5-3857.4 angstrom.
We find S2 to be 1.22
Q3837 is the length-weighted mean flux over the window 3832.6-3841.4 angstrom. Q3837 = 1.04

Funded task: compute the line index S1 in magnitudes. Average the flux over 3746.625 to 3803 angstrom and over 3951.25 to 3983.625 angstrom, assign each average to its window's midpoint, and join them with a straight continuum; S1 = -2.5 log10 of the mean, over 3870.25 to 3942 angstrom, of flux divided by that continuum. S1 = 0.08 mag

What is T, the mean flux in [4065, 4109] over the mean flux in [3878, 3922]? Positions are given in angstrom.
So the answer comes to 1.5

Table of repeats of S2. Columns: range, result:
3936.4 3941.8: 0.968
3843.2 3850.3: 1.36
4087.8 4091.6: 2.35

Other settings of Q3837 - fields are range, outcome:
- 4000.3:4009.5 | 2.43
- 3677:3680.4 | 1.18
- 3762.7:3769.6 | 1.37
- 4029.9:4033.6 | 2.15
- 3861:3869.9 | 1.32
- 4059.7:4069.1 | 2.1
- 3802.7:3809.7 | 1.56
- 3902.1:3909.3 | 1.62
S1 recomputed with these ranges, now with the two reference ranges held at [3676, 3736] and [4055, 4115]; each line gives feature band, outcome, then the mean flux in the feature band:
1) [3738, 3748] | 0.17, 1.2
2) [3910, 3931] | 0.23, 1.47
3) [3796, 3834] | 0.27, 1.22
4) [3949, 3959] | 0.05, 1.83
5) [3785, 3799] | 0.16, 1.31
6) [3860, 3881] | 0.36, 1.22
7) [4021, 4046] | -0.10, 2.31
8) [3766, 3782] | 0.02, 1.45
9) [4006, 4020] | -0.22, 2.5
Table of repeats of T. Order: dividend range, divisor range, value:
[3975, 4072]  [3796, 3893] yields 1.81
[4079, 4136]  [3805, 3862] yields 1.89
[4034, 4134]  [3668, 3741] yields 1.73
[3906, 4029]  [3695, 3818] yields 1.29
